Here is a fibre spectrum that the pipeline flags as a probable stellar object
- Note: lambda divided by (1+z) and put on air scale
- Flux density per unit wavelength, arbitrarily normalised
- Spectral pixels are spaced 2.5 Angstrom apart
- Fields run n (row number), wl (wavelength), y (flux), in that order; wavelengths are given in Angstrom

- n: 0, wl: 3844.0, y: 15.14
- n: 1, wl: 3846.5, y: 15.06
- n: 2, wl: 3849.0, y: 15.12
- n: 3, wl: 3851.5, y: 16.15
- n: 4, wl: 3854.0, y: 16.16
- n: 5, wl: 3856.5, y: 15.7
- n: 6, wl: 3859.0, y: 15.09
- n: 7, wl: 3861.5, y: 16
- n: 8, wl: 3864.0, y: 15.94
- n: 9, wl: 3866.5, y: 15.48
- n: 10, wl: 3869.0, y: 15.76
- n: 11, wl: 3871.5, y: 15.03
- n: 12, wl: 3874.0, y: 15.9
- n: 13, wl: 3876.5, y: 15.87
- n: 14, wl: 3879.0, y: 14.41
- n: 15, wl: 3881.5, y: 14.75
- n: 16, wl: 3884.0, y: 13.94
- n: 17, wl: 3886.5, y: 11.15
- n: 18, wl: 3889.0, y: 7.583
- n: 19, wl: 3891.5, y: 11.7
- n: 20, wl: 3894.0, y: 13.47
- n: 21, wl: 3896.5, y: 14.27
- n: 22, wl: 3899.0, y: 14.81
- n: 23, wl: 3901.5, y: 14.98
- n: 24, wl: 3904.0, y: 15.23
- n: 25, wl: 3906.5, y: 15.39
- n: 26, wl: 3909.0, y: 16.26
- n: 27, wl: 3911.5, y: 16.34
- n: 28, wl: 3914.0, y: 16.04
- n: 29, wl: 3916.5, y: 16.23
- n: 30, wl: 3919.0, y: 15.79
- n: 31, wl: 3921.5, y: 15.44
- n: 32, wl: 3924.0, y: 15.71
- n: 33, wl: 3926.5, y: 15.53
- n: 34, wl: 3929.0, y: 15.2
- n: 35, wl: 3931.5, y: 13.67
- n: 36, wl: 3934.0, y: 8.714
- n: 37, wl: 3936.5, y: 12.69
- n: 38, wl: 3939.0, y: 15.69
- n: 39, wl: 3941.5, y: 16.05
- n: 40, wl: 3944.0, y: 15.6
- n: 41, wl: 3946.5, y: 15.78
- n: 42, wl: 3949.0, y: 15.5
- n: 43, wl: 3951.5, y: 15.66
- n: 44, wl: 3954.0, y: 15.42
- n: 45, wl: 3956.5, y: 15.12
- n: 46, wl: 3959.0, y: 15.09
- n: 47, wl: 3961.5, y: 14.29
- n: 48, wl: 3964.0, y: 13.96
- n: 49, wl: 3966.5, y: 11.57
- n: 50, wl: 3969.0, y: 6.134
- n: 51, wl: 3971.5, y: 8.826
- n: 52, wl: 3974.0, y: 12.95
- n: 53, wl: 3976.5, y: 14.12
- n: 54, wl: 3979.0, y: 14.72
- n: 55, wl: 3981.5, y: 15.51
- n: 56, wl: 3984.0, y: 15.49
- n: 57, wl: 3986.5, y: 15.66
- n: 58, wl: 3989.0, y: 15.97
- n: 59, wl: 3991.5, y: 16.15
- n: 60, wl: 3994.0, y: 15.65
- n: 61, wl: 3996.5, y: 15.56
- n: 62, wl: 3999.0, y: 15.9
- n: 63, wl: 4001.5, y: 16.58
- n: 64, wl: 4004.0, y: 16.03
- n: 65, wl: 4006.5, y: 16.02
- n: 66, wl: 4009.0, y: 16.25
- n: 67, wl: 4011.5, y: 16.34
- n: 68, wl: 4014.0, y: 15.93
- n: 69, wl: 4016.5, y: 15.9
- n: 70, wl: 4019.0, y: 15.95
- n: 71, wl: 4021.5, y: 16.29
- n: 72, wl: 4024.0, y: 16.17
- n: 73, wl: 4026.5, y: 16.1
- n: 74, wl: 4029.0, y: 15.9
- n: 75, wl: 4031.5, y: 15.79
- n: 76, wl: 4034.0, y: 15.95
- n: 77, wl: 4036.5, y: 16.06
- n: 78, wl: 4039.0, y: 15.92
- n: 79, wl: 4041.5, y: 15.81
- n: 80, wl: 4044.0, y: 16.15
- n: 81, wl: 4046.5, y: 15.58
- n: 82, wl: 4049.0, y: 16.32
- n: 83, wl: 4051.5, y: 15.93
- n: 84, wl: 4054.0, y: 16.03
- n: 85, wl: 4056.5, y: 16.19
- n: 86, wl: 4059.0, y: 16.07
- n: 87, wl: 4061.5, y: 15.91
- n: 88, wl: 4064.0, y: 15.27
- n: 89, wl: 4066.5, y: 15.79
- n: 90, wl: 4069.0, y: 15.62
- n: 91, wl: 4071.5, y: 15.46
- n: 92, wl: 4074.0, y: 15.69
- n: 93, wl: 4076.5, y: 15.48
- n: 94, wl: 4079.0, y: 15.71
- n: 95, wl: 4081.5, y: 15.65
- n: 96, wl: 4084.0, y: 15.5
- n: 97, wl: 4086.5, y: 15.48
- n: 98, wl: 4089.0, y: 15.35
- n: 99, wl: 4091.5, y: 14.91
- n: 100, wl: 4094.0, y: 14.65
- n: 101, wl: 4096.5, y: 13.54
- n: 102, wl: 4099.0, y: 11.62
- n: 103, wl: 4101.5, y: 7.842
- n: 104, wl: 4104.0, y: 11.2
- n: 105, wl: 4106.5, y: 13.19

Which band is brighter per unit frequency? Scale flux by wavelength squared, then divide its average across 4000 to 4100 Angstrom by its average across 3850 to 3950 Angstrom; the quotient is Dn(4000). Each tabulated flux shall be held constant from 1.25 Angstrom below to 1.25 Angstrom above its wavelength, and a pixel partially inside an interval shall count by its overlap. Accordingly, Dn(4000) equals 1.14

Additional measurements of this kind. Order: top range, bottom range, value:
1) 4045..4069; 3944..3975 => 1.24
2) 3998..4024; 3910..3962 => 1.11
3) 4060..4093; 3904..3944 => 1.12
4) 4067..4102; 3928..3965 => 1.08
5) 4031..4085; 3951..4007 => 1.14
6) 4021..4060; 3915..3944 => 1.15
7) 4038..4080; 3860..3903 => 1.22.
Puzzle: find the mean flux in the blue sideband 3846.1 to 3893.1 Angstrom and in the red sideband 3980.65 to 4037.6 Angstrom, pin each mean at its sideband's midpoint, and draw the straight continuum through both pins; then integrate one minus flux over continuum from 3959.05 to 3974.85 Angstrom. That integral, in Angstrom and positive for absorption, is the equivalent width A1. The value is 4.1 Angstrom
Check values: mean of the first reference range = 14.6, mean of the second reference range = 16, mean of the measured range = 11.5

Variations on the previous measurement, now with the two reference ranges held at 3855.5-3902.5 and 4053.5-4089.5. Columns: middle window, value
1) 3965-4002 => 2.60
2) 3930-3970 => 2.53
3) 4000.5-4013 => -0.84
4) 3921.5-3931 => -0.45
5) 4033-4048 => -0.45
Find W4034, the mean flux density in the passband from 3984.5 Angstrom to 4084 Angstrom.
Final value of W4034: 15.9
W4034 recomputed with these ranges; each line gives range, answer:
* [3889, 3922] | 14.8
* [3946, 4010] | 14.6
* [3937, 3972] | 14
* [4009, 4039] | 16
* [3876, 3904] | 13.4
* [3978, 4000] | 15.6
